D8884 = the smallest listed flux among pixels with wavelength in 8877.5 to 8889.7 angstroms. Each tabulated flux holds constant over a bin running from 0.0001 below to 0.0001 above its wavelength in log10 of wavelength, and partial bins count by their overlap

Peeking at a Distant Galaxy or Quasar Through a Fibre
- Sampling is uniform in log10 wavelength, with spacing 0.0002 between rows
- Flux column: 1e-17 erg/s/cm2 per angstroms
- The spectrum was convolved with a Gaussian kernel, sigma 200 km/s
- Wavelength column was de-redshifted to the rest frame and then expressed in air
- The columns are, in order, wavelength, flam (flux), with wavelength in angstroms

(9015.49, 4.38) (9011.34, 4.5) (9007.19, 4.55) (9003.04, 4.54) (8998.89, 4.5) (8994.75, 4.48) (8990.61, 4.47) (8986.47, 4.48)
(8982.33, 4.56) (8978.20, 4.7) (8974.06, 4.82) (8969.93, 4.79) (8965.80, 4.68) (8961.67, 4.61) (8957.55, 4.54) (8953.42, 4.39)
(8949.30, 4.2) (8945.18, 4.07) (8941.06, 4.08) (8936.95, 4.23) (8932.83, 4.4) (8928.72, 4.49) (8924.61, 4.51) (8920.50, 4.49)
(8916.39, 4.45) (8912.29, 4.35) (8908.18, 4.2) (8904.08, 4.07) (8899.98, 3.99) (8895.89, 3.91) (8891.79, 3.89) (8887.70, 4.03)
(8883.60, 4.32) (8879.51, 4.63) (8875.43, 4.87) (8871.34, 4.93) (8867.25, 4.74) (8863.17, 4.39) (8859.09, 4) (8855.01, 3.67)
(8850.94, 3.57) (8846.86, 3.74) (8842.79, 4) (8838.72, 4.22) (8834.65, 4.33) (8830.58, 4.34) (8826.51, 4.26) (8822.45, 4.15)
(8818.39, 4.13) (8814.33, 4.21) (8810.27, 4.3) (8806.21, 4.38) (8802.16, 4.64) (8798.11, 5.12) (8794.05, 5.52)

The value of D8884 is 4.03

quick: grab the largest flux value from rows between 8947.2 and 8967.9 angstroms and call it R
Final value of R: 4.68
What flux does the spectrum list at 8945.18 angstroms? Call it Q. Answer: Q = 4.07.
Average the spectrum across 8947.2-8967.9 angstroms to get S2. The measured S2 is 4.48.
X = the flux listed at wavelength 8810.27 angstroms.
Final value 4.3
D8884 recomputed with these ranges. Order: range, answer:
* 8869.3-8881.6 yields 4.63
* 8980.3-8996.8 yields 4.47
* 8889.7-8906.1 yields 3.89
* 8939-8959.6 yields 4.07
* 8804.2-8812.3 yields 4.3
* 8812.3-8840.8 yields 4.13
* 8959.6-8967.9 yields 4.61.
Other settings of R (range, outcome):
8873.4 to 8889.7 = 4.87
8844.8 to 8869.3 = 4.74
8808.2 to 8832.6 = 4.34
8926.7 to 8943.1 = 4.49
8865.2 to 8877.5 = 4.93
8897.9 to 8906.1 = 4.07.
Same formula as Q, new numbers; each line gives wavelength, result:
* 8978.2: 4.7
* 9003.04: 4.54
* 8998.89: 4.5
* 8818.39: 4.13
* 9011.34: 4.5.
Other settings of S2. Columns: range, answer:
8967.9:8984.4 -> 4.72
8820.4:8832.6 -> 4.25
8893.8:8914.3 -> 4.1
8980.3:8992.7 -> 4.5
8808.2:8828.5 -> 4.21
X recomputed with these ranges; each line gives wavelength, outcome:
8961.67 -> 4.61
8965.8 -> 4.68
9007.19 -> 4.55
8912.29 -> 4.35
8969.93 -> 4.79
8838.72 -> 4.22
